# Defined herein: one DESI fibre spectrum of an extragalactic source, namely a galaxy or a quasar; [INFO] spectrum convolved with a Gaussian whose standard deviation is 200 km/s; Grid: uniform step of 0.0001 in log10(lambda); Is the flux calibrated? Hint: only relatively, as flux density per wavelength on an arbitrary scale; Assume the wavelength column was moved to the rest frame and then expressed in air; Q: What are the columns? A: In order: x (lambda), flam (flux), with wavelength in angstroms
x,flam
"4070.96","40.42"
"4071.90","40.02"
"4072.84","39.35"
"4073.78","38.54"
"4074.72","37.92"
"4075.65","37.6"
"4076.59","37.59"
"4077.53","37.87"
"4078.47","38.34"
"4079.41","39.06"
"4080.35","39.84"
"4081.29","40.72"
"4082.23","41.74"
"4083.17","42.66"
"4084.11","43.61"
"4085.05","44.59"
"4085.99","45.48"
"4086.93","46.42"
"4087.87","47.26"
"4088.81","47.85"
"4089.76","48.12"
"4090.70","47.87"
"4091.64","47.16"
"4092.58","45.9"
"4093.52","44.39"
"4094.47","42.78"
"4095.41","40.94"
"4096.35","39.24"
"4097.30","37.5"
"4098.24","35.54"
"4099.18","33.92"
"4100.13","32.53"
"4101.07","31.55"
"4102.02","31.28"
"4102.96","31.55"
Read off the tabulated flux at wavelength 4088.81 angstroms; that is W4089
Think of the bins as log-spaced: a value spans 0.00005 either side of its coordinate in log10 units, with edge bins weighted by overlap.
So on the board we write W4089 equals 47.85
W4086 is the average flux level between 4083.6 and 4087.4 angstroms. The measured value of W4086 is 45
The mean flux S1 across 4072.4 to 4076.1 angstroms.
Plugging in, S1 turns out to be 38.4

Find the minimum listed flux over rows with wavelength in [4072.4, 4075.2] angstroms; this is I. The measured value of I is 37.92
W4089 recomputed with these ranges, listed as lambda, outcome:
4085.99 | 45.48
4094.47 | 42.78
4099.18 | 33.92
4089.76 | 48.12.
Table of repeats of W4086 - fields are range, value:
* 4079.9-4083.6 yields 41.2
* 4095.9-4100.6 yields 35.7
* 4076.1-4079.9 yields 38.2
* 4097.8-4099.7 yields 34.6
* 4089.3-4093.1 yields 47.3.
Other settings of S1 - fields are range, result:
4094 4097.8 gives 40.1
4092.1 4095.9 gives 43.5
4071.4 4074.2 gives 39.2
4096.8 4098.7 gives 36.5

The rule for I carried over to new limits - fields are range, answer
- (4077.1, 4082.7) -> 37.87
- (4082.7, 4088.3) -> 42.66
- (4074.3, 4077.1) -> 37.59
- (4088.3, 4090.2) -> 47.85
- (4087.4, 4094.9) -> 42.78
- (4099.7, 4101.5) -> 31.55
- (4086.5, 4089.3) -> 46.42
